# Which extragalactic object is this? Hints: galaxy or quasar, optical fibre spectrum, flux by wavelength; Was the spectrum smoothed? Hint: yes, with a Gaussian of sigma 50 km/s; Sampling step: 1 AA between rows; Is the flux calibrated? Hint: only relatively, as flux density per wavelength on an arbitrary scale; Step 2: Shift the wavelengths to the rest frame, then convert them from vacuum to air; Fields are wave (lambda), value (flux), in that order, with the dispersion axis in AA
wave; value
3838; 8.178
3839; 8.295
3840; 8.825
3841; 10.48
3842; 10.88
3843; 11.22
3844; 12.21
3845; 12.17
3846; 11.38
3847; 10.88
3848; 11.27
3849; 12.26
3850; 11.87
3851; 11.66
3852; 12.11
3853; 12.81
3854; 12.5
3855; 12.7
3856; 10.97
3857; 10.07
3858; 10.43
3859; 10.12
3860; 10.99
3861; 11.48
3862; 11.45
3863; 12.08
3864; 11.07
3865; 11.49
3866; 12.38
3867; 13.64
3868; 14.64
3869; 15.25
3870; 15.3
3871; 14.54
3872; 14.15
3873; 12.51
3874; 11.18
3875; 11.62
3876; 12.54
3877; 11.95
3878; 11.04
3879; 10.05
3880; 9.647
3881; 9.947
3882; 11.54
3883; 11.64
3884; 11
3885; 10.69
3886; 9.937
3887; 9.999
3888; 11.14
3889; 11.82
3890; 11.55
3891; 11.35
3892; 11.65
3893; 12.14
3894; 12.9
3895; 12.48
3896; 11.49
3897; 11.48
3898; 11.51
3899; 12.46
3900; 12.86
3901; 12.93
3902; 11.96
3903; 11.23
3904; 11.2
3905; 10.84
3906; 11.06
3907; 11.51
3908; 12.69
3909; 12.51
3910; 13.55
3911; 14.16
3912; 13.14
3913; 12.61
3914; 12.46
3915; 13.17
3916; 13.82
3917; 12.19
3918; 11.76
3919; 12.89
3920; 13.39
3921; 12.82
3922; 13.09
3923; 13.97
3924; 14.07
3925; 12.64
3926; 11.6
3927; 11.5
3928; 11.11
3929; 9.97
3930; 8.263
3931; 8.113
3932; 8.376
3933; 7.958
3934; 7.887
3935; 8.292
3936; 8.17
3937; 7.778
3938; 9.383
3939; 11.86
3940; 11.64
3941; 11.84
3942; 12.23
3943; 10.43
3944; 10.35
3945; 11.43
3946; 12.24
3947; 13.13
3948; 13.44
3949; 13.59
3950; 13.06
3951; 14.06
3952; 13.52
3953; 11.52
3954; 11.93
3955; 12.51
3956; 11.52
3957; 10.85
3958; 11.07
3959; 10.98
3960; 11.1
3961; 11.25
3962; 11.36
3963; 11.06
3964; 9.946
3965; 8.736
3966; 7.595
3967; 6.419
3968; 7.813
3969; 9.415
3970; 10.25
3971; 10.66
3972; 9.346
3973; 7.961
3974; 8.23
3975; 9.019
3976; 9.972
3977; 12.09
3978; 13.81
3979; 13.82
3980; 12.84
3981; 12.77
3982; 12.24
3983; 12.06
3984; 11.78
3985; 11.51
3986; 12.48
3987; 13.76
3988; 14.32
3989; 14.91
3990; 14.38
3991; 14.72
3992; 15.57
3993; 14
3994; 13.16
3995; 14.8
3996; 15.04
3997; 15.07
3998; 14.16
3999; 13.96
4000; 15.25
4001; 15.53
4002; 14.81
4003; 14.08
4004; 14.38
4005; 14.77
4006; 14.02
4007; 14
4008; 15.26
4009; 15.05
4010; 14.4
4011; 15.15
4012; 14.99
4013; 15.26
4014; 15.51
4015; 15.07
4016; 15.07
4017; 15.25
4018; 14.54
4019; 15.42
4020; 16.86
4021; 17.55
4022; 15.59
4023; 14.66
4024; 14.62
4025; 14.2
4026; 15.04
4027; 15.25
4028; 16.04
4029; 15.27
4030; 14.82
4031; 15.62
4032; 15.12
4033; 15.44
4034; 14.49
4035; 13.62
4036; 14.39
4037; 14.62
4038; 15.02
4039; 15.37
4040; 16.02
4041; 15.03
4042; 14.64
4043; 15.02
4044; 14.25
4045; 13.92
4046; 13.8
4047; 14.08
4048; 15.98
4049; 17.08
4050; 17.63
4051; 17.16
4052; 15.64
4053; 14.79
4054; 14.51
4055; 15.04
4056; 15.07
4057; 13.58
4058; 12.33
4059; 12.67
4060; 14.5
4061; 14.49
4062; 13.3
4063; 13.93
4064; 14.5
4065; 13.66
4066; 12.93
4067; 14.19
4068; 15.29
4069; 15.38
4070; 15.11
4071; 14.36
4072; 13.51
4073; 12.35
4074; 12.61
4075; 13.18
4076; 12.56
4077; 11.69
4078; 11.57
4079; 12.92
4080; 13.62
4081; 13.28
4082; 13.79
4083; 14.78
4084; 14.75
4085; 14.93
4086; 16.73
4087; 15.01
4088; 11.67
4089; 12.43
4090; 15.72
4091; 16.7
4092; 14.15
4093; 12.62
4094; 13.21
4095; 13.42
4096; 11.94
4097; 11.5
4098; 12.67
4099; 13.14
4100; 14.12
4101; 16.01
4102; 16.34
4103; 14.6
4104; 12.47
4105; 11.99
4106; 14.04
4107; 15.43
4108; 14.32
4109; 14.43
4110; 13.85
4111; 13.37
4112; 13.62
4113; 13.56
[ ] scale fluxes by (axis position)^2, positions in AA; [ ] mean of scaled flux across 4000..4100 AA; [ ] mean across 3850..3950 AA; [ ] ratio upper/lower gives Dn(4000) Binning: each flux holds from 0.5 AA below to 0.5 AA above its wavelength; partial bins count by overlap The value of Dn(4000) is 1.33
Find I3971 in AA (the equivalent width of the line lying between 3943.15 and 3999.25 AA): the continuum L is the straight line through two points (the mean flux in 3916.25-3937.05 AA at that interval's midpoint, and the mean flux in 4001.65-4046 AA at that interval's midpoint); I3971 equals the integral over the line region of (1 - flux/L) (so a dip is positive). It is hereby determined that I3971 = 3.7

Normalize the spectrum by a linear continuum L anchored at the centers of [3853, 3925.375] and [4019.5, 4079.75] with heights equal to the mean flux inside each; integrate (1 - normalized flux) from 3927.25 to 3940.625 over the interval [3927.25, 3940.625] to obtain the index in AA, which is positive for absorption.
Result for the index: 3.7 AA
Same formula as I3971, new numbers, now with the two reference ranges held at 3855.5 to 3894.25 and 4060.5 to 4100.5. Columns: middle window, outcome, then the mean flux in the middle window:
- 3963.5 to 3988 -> 3.9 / 10.7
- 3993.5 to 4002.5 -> -1.2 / 14.6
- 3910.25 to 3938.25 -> 2.1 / 11.3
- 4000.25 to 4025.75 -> -3.9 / 15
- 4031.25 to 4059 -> -3.2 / 14.9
